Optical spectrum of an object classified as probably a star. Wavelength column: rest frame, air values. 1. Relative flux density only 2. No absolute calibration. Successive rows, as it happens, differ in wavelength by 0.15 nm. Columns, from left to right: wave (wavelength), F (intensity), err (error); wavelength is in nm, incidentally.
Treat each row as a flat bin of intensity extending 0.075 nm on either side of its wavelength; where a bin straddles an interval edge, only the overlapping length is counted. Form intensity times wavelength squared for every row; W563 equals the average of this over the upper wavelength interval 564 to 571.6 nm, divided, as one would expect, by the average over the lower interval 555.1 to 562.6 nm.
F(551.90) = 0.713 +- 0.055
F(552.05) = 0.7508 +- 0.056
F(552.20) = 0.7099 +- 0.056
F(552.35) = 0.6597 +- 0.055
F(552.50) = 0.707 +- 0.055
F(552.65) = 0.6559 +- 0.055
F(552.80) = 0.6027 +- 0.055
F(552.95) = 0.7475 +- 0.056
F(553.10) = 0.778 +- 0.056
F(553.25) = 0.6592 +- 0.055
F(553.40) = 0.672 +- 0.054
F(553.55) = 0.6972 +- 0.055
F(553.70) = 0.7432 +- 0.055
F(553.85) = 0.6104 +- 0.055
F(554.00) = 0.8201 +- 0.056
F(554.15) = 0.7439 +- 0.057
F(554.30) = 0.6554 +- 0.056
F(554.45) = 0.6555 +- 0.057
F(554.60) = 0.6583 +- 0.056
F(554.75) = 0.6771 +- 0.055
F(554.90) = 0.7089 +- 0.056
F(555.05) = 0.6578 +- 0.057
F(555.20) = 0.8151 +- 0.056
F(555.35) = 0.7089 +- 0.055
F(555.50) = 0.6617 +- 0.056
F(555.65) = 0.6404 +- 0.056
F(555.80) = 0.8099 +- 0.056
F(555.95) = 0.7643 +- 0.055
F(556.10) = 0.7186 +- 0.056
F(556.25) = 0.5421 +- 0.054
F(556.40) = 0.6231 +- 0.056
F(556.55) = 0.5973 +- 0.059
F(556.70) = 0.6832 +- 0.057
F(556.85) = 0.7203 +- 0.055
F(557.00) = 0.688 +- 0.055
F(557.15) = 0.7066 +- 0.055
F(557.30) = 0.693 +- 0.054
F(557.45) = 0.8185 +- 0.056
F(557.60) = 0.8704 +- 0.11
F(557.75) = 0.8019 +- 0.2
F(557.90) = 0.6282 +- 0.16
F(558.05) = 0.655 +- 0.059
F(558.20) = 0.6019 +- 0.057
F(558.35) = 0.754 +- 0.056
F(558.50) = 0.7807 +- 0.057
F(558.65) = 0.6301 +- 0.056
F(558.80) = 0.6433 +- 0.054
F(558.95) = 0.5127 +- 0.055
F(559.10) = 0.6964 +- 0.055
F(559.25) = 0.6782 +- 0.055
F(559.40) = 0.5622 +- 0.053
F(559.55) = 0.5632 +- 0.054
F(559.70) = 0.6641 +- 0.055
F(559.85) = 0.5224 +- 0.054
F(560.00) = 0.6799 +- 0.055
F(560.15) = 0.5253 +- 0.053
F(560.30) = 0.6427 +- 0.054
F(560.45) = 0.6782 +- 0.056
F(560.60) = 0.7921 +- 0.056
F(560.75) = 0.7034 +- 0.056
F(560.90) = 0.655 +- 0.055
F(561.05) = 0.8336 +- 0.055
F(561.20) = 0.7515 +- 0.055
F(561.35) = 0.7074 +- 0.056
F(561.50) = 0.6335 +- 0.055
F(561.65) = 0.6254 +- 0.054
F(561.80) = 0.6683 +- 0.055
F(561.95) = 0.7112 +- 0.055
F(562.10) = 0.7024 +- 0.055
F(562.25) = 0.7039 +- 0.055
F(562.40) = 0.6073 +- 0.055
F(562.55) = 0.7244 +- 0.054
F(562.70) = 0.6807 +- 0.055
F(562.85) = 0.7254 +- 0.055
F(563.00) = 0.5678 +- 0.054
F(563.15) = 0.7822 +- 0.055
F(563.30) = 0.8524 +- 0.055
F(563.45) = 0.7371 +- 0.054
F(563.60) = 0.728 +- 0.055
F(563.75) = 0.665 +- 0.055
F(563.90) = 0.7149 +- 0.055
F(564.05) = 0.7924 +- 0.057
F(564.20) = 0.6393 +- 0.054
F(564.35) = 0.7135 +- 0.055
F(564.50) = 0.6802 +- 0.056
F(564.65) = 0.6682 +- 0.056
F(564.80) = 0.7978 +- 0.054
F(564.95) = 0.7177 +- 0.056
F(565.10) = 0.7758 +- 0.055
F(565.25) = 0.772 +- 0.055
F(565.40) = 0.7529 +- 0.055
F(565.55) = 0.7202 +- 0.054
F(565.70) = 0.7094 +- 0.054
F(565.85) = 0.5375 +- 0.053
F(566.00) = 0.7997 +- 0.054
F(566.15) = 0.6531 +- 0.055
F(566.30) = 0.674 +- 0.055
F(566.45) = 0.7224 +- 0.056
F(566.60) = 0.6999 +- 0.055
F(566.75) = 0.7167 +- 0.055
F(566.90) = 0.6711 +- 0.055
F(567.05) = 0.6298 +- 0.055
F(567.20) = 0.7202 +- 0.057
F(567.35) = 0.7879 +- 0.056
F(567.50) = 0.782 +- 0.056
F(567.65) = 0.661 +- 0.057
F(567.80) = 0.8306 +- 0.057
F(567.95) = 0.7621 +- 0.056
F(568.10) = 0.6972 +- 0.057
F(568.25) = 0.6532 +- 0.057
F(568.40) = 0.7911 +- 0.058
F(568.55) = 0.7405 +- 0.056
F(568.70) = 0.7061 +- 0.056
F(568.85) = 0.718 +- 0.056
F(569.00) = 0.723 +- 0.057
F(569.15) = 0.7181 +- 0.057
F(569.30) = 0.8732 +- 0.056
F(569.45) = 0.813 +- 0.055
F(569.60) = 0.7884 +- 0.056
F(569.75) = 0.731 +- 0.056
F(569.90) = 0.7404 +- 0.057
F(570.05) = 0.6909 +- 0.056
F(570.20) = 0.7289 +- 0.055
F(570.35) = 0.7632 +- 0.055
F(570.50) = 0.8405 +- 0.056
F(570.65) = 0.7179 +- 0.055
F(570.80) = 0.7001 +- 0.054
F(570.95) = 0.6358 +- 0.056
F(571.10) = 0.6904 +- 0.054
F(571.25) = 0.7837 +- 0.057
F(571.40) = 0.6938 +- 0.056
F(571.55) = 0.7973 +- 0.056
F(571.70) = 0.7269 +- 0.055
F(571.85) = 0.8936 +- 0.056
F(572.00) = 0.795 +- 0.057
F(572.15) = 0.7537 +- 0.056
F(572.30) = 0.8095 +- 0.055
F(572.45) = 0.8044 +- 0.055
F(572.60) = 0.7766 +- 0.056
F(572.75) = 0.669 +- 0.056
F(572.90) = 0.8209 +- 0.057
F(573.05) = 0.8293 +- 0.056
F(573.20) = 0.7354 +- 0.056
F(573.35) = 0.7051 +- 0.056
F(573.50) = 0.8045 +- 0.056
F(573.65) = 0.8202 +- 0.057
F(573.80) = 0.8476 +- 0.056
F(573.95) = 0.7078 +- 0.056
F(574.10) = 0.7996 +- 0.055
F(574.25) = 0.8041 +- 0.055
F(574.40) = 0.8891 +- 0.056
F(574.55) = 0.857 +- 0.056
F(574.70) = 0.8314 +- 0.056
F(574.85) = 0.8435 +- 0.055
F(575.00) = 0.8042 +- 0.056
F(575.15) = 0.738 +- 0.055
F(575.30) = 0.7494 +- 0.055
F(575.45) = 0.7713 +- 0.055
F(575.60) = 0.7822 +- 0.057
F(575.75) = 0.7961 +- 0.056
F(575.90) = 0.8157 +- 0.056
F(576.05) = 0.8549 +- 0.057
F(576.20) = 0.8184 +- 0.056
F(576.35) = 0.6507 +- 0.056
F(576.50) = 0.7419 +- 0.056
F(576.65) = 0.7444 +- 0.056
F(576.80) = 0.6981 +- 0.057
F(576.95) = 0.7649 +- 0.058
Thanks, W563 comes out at 1.1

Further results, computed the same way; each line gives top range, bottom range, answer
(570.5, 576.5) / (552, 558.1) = 1.19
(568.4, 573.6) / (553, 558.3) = 1.14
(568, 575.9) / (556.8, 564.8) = 1.16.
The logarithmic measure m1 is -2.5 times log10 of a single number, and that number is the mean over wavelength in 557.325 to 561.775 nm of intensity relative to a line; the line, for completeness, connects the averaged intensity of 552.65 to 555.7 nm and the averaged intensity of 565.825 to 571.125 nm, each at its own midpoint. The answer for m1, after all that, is 0.05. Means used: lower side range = 0.695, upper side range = 0.727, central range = 0.676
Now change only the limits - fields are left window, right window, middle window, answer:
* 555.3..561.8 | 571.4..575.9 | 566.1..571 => 0.03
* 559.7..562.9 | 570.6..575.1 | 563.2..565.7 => -0.04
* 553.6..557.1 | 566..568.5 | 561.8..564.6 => 0.01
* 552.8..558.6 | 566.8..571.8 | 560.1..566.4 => 0.03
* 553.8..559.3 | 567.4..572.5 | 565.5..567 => 0.07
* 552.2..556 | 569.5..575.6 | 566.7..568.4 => 0.04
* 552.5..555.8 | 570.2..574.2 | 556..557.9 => 0.01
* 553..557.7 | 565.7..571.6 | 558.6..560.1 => 0.16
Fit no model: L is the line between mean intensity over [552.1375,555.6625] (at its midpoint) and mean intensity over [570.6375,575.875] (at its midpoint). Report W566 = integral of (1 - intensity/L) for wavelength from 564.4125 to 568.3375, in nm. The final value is 0.17 nm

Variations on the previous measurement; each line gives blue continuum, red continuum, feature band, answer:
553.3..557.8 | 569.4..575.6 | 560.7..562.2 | 0.060 nm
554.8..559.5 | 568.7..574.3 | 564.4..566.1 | 0.024 nm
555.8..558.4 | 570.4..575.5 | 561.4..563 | 0.115 nm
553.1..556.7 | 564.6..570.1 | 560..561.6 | 0.041 nm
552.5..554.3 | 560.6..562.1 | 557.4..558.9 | -0.023 nm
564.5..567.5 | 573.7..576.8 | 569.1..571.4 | 0.006 nm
